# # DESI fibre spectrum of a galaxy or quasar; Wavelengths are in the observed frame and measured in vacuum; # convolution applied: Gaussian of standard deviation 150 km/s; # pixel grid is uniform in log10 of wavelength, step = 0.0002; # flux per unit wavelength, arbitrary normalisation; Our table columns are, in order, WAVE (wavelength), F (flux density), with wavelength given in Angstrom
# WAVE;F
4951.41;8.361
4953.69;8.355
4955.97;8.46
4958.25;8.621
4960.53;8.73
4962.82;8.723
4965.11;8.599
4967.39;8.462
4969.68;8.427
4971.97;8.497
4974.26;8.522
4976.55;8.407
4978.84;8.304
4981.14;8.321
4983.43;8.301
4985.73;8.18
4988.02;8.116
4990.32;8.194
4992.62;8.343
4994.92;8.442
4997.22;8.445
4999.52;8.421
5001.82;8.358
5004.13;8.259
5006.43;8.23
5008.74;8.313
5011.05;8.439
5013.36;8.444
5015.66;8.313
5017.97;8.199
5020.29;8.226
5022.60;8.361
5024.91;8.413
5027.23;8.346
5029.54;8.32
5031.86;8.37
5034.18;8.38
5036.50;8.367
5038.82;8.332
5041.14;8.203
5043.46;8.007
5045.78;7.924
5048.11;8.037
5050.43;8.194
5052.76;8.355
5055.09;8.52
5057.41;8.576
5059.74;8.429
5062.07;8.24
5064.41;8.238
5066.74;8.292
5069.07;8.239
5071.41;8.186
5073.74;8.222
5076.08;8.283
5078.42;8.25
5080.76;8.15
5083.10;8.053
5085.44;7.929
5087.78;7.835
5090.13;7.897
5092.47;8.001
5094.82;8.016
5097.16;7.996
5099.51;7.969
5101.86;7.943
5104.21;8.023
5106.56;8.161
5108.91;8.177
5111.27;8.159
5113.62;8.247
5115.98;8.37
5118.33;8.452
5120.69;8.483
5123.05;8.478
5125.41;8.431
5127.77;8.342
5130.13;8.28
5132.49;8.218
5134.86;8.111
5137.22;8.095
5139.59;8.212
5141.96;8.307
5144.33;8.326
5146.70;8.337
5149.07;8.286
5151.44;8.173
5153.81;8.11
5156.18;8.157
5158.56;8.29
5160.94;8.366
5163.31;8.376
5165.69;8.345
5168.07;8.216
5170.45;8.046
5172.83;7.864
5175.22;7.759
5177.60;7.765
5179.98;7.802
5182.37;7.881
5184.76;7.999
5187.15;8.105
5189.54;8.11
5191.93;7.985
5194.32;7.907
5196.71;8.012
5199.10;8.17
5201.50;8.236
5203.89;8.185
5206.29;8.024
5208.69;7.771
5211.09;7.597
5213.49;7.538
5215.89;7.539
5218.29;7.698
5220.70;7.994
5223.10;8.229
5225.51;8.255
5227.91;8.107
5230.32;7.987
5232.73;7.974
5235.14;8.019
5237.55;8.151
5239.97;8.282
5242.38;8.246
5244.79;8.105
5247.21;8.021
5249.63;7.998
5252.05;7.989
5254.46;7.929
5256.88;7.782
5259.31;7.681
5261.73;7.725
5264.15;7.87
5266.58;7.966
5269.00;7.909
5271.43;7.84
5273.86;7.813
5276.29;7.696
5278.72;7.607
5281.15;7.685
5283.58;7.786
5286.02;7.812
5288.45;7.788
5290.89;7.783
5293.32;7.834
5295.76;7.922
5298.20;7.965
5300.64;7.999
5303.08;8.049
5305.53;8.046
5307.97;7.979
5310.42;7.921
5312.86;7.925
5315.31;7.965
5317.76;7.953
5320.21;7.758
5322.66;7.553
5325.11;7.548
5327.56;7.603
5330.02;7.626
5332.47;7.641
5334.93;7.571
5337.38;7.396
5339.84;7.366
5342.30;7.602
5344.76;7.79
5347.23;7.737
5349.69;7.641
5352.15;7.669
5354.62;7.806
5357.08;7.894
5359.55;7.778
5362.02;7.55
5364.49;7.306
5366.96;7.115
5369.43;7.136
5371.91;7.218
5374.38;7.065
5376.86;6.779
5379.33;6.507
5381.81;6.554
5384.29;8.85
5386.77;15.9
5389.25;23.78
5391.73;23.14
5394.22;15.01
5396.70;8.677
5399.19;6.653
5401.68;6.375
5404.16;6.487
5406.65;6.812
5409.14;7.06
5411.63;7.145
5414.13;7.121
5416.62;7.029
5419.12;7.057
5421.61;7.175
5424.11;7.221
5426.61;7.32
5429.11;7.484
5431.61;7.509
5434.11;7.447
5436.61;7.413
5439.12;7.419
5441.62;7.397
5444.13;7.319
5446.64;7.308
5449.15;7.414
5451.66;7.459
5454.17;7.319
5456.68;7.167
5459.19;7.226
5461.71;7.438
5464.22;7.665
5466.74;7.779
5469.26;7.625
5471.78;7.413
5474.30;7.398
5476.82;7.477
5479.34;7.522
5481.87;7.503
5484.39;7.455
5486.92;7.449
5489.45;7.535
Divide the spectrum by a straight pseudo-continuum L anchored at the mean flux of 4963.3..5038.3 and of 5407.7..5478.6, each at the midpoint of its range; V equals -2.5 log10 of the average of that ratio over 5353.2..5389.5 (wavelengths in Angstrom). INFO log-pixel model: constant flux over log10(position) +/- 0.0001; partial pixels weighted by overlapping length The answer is -0.15 mag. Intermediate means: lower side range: 8.36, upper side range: 7.35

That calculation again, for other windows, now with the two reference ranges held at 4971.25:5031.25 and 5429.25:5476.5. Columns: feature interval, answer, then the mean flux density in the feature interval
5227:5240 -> -0.026 mag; 8.06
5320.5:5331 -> 0.013 mag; 7.6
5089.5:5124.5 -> -0.006 mag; 8.17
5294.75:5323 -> -0.029 mag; 7.93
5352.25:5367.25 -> 0.001 mag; 7.61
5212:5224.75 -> 0.012 mag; 7.81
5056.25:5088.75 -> -0.003 mag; 8.21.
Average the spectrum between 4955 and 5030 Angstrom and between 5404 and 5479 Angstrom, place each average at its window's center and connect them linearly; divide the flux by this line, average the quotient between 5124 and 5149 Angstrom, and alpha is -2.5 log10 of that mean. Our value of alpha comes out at -0.03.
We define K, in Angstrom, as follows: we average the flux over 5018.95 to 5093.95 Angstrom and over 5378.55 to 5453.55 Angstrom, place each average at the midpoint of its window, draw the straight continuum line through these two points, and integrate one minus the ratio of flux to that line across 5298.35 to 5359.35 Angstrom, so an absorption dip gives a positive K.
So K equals 6.7 Angstrom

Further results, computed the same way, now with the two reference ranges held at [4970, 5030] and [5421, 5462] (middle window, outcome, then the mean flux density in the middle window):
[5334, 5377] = 0.36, 7.48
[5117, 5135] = -0.68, 8.36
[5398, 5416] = 1.49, 6.82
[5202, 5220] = 0.18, 7.79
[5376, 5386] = -0.15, 7.6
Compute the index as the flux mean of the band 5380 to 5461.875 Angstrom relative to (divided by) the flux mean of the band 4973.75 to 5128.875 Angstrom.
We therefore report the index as 1.06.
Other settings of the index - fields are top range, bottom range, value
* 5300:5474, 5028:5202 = 0.99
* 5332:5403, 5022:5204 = 1.11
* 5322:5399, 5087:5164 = 1.10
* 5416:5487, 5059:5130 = 0.90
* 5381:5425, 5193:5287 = 1.25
